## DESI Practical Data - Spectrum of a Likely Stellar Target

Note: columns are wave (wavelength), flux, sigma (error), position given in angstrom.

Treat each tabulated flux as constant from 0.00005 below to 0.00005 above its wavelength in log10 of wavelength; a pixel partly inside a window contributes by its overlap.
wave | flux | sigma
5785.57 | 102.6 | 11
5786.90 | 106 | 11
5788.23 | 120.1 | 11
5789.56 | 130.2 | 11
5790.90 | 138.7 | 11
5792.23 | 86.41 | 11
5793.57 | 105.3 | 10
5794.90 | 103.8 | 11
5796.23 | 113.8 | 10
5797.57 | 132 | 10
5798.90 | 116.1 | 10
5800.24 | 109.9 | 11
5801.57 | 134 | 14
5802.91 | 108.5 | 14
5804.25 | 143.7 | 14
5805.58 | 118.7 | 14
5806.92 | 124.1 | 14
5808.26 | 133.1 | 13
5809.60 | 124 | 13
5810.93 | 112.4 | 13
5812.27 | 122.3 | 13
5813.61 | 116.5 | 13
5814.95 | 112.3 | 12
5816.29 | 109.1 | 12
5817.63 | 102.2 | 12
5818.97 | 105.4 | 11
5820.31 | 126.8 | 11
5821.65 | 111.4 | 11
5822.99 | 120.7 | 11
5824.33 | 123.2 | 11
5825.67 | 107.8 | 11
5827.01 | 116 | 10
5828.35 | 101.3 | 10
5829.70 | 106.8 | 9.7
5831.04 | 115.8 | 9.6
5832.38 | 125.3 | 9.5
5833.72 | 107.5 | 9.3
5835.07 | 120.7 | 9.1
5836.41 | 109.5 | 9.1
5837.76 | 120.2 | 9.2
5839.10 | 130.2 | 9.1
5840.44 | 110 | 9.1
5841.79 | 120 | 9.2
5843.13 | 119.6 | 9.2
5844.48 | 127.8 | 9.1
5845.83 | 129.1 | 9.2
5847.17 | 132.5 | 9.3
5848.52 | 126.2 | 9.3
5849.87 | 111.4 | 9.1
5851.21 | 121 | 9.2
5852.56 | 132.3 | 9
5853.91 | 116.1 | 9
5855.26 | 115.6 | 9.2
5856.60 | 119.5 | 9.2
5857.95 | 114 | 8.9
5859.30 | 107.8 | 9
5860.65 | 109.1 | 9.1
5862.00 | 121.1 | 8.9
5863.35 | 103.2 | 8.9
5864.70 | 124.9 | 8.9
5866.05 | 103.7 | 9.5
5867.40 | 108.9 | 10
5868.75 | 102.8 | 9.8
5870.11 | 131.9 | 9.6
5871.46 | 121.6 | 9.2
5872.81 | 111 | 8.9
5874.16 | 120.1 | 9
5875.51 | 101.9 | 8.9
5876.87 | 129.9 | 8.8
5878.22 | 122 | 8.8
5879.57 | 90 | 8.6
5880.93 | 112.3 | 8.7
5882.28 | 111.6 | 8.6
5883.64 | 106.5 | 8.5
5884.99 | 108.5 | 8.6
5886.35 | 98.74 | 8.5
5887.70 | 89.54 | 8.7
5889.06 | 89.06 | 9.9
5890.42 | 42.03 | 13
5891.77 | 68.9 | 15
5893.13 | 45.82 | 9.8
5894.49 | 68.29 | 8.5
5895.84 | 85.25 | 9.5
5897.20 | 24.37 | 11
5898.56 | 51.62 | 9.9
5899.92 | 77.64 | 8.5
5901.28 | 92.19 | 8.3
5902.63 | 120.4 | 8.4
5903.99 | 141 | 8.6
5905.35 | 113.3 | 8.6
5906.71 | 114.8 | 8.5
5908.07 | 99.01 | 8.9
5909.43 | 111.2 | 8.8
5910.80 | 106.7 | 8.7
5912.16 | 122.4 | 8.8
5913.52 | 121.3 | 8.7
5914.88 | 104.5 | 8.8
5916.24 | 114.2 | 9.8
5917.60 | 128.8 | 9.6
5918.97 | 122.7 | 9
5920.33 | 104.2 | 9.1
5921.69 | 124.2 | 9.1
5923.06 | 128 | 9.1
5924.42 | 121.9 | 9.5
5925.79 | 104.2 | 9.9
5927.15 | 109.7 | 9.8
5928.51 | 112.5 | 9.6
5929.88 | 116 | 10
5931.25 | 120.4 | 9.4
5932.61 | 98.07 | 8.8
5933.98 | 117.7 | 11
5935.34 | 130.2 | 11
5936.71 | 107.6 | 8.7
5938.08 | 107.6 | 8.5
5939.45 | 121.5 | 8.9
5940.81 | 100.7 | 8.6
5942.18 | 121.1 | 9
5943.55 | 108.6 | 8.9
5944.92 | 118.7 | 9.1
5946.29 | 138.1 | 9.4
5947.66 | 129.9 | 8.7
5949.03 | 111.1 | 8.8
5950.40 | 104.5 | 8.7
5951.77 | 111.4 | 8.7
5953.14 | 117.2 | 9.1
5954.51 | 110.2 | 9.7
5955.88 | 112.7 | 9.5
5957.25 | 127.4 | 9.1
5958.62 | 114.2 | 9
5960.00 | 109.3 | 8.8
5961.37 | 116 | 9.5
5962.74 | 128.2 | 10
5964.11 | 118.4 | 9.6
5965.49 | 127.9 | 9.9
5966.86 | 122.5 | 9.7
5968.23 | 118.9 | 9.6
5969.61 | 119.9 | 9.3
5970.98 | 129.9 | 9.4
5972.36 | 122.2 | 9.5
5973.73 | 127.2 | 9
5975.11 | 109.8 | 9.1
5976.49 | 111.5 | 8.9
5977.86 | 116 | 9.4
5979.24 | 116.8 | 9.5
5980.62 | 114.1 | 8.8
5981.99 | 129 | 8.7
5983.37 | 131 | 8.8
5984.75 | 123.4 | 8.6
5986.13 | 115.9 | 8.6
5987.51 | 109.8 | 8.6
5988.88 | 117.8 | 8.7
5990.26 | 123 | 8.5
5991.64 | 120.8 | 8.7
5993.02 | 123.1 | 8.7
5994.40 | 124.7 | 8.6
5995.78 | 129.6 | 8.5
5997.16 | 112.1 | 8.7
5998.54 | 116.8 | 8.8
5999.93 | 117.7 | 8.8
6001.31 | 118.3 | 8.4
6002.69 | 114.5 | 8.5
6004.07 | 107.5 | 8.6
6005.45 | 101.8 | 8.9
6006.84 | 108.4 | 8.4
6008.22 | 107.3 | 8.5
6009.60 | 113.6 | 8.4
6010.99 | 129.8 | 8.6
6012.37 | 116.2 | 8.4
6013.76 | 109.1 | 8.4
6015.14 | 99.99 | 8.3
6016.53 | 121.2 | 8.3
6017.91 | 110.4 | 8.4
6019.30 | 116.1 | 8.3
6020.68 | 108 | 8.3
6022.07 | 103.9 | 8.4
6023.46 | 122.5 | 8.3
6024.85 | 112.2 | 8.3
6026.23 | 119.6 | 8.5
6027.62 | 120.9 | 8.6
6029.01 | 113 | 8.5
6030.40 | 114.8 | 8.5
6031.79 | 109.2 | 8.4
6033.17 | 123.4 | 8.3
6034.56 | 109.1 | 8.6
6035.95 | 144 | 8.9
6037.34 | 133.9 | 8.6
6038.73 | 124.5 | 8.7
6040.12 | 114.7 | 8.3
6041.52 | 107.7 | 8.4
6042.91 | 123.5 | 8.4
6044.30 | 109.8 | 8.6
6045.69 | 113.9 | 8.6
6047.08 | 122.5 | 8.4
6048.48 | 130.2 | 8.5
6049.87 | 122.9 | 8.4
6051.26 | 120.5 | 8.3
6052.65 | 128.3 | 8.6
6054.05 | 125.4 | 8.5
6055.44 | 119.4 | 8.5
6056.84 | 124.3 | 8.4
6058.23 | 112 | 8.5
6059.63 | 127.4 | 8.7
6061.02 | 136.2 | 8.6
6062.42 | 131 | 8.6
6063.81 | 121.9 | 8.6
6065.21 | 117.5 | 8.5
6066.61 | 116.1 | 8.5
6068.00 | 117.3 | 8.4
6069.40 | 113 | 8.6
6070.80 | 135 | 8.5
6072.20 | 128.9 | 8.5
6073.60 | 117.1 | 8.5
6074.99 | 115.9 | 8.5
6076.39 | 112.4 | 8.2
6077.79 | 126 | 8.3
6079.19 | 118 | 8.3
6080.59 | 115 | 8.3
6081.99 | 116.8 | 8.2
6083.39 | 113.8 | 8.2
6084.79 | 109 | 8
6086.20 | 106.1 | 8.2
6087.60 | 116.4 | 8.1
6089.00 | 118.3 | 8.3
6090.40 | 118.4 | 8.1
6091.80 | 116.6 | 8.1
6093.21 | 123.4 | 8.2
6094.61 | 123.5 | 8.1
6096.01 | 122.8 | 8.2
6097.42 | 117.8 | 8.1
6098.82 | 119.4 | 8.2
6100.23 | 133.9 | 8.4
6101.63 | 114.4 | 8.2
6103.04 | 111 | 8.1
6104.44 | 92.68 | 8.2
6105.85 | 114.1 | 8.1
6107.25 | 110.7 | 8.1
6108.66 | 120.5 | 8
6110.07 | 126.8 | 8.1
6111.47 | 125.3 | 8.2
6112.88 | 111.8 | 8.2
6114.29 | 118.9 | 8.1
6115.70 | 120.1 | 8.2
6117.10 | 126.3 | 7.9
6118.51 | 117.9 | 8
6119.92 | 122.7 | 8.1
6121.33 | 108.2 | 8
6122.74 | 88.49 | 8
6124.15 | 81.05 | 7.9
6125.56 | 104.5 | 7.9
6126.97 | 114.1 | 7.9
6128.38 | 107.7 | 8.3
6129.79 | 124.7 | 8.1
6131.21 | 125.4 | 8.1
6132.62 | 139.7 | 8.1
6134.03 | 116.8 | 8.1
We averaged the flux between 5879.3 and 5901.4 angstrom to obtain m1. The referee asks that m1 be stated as 79.6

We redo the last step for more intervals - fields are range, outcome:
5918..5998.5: 118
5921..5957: 116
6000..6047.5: 115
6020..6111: 119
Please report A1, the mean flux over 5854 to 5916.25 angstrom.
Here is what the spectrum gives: 102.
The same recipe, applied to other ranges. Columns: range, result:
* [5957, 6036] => 117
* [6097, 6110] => 115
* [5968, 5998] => 120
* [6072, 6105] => 117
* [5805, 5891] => 114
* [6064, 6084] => 119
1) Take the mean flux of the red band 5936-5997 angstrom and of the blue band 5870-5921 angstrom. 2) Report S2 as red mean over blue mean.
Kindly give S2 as 1.18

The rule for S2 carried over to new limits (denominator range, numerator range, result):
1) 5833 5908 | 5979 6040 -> 1.10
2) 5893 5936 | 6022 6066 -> 1.14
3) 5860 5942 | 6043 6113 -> 1.13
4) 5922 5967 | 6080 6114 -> 1.00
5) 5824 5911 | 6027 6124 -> 1.11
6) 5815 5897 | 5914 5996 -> 1.08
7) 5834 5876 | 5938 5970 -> 1.00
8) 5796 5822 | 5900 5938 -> 0.96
